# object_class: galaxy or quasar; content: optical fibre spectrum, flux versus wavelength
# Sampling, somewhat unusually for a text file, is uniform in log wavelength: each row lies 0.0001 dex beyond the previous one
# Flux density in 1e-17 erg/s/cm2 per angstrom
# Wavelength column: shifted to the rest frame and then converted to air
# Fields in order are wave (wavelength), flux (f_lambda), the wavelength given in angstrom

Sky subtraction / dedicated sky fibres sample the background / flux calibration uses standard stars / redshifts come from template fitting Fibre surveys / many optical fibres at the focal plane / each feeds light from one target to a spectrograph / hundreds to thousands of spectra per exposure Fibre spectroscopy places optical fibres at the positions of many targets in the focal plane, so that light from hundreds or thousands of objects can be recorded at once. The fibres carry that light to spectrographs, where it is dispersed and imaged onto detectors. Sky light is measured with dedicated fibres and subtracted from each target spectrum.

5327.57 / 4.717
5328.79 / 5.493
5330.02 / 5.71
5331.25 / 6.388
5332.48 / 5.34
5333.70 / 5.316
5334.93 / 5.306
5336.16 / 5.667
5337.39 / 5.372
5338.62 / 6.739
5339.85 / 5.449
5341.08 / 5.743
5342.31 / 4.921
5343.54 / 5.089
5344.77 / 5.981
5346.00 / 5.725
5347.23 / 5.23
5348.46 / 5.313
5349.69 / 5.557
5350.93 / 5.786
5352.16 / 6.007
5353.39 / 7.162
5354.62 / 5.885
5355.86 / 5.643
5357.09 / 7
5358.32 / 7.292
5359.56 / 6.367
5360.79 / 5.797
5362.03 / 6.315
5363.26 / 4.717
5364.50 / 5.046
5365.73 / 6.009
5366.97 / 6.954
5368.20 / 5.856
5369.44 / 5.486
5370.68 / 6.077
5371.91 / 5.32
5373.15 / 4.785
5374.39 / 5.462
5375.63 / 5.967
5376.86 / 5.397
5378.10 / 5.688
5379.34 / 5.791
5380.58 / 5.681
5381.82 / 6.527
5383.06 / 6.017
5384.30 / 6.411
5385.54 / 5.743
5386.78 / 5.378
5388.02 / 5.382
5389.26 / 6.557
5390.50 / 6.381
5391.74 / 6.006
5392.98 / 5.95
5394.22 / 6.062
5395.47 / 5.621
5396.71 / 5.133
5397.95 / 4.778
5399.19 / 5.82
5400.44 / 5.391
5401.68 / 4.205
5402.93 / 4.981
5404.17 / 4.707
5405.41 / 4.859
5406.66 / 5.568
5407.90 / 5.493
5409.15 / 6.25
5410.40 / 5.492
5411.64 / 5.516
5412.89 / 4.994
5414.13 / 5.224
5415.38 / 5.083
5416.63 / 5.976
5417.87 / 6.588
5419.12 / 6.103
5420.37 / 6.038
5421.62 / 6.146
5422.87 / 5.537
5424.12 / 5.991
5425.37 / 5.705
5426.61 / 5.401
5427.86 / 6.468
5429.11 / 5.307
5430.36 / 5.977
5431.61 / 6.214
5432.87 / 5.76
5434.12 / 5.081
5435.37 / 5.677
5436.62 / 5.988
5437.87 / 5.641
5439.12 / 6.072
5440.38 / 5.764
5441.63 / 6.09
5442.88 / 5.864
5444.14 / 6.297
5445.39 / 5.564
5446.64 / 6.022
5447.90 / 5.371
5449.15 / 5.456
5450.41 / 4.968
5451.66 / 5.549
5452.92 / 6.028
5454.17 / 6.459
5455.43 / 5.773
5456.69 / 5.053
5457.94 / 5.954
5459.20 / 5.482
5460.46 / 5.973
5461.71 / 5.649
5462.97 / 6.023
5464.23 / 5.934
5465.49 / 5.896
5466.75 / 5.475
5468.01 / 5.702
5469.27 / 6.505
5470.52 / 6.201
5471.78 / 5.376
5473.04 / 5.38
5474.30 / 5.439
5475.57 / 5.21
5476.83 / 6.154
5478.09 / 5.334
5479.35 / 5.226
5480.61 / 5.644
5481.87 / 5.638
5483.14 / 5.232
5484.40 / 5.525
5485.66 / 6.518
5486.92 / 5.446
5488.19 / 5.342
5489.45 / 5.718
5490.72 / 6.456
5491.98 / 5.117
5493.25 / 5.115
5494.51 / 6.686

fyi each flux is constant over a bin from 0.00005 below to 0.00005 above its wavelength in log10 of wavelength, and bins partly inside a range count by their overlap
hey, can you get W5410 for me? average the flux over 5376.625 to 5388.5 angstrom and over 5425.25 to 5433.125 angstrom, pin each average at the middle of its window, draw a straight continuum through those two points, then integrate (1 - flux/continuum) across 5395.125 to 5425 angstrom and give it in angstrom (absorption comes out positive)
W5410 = 1.8 angstrom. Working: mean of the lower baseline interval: 5.82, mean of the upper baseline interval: 5.85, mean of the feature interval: 5.48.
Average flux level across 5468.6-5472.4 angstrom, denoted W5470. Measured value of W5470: 6.04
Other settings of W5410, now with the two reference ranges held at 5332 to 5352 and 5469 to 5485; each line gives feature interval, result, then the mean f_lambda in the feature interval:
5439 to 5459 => -0.63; 5.75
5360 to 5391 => -1.31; 5.79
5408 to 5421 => -0.35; 5.71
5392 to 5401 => 0.01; 5.55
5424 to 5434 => -0.42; 5.81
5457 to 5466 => -0.38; 5.82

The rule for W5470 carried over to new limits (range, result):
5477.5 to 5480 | 5.29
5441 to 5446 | 5.96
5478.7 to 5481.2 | 5.44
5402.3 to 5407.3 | 5.03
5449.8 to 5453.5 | 5.51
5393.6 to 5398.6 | 5.4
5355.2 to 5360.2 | 6.56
